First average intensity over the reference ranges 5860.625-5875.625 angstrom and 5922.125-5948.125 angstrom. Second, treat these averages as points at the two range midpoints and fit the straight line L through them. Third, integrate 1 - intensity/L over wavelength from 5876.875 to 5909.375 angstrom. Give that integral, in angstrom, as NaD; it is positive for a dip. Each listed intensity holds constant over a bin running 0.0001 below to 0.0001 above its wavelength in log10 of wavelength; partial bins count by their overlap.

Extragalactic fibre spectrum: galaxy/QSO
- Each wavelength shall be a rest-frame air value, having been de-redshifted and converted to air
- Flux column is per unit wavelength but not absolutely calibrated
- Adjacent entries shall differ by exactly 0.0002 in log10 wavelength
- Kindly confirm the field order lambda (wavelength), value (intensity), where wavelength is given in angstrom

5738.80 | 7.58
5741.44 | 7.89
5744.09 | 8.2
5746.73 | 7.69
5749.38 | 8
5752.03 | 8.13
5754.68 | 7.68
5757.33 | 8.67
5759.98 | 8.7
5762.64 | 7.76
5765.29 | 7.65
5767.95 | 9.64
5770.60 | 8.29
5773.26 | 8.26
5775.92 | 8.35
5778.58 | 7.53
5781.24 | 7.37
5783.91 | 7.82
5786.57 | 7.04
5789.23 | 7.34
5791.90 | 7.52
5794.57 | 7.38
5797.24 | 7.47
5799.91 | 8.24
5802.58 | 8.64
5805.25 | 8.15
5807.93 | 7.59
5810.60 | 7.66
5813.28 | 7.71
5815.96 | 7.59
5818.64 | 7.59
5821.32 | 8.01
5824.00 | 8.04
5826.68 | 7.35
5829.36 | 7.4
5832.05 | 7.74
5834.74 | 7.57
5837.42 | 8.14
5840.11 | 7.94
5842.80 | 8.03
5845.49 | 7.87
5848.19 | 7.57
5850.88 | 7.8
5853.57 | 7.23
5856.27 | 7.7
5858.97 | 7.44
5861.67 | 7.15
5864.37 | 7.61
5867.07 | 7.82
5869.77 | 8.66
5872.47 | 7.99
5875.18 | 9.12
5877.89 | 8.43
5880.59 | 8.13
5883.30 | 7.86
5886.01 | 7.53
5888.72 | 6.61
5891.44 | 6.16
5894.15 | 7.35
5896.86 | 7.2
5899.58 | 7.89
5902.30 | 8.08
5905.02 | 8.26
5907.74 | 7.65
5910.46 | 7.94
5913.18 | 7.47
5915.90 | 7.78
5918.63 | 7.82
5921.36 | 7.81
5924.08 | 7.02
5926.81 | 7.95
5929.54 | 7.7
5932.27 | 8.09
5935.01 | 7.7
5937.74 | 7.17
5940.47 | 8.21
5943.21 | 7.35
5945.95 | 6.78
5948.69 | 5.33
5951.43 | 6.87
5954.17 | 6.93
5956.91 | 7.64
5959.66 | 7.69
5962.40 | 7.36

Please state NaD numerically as 0.9 angstrom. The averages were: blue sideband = 8.01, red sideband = 7.49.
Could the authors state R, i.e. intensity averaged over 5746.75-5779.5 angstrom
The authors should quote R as 8.21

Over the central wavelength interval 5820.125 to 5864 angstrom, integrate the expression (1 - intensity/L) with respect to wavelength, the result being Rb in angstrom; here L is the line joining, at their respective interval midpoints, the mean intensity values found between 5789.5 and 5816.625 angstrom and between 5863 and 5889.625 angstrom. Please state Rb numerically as 1.2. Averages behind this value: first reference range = 7.78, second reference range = 8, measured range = 7.68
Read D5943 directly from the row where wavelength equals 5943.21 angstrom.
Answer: 7.35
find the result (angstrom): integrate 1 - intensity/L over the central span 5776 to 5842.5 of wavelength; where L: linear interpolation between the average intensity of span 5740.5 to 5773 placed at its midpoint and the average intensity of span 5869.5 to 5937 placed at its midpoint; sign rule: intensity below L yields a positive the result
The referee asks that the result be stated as 2.6 angstrom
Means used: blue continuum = 8.2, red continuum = 7.75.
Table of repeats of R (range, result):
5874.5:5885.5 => 8.28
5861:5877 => 8.11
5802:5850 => 7.8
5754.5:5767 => 8.17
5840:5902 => 7.7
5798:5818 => 7.91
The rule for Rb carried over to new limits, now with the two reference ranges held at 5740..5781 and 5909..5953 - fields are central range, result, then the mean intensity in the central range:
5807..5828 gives 0.56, 7.7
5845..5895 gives 0.01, 7.69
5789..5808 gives 0.36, 7.83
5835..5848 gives -0.19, 7.92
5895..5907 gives -0.42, 7.82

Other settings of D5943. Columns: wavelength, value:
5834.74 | 7.57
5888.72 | 6.61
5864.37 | 7.61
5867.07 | 7.82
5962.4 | 7.36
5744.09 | 8.2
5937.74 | 7.17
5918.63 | 7.82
